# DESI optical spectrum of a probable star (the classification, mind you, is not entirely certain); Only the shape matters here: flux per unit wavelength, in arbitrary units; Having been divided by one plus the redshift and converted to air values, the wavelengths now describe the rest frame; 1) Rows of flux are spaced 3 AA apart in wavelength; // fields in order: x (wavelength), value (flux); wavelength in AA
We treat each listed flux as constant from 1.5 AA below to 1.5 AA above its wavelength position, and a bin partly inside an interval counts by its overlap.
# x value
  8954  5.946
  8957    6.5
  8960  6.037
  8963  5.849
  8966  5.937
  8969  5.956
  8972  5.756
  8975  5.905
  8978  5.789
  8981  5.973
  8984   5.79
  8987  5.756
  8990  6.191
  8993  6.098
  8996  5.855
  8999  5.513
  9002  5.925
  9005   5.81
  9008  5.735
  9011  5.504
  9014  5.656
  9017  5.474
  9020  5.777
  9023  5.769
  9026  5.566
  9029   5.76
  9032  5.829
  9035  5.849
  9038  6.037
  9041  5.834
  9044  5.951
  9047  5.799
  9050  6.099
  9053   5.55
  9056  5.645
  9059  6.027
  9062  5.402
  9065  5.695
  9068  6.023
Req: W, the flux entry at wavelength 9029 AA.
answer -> 5.76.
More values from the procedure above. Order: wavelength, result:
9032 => 5.829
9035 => 5.849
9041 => 5.834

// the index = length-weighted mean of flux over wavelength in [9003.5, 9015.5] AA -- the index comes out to 5.68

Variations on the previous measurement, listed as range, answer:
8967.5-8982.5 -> 5.88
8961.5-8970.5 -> 5.91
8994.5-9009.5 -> 5.77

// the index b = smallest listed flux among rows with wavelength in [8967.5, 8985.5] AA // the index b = 5.756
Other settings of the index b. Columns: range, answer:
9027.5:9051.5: 5.76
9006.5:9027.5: 5.474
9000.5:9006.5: 5.81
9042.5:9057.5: 5.55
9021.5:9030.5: 5.566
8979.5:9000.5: 5.513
